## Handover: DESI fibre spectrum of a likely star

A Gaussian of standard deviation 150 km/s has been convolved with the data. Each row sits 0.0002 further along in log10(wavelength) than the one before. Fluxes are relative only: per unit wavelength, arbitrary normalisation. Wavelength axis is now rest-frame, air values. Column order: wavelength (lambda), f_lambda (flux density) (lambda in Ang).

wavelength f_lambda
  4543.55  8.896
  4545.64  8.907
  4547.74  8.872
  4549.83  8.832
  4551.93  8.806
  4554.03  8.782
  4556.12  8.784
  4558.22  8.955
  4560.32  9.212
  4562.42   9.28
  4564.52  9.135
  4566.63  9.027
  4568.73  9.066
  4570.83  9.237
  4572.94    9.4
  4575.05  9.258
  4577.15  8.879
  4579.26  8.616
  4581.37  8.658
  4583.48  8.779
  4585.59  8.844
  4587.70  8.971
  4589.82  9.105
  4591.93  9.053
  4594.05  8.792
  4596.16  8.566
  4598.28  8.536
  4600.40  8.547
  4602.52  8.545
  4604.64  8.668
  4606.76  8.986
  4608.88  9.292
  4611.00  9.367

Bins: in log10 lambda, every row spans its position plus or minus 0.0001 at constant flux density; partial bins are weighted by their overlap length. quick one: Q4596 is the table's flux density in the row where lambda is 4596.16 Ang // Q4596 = 8.566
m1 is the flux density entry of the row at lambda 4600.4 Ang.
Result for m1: 8.547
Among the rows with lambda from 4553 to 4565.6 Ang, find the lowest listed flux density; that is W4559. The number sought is 8.782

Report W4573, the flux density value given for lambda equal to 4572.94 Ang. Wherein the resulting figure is 9.4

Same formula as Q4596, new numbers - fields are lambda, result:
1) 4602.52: 8.545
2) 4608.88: 9.292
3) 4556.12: 8.784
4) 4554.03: 8.782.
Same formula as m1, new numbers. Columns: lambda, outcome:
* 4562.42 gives 9.28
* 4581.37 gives 8.658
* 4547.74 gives 8.872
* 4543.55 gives 8.896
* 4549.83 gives 8.832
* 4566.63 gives 9.027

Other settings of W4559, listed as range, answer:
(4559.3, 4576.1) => 9.027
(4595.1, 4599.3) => 8.536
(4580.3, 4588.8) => 8.658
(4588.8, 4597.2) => 8.566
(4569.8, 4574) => 9.237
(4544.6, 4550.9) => 8.832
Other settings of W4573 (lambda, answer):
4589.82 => 9.105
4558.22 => 8.955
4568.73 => 9.066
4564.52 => 9.135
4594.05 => 8.792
